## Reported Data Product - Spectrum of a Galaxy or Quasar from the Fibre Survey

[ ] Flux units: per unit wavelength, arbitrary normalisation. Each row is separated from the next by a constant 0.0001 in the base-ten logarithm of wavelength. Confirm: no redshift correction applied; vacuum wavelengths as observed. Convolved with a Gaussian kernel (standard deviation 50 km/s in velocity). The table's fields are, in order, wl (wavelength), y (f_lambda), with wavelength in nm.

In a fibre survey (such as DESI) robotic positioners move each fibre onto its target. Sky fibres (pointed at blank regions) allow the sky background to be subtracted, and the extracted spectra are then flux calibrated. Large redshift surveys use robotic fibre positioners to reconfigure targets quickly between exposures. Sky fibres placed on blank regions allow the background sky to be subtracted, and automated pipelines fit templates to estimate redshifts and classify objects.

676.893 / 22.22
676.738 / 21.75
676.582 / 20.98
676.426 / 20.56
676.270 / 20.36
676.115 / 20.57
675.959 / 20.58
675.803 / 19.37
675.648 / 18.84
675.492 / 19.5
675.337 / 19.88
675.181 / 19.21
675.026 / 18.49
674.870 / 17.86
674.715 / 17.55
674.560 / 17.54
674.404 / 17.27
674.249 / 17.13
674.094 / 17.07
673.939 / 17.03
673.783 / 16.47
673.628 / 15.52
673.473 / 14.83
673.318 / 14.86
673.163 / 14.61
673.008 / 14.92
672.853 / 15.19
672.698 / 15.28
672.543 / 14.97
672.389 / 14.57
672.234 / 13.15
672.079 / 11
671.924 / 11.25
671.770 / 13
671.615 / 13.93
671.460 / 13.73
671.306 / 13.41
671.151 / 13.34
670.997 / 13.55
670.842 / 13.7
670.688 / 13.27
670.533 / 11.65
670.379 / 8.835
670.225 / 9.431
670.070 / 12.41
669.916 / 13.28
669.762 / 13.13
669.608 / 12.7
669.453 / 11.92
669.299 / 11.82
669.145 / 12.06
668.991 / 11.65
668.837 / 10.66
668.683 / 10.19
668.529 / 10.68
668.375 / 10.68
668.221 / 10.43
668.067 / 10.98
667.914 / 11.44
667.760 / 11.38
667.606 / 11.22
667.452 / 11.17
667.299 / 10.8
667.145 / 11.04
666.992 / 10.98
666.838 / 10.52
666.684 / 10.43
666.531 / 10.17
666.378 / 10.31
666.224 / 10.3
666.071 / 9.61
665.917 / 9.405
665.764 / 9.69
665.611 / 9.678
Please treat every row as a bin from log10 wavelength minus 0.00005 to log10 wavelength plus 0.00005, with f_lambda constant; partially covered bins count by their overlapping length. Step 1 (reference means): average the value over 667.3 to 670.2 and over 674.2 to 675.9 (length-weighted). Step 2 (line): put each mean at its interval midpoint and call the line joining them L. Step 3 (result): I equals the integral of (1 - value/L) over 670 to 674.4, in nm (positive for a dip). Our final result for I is 0.41 nm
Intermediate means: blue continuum 11.5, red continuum 18.5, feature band 13.9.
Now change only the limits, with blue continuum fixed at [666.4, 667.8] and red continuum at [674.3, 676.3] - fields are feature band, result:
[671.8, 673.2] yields 0.20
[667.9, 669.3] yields 0.15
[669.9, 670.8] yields 0.17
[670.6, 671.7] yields 0.10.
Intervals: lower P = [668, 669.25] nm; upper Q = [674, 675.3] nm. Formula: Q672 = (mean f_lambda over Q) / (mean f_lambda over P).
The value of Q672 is 1.63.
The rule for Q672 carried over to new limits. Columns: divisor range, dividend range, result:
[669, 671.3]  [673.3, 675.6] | 1.42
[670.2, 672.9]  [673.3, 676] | 1.36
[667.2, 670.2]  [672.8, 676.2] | 1.53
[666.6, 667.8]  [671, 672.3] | 1.18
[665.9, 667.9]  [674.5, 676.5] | 1.81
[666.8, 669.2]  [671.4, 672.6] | 1.20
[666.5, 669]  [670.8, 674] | 1.31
